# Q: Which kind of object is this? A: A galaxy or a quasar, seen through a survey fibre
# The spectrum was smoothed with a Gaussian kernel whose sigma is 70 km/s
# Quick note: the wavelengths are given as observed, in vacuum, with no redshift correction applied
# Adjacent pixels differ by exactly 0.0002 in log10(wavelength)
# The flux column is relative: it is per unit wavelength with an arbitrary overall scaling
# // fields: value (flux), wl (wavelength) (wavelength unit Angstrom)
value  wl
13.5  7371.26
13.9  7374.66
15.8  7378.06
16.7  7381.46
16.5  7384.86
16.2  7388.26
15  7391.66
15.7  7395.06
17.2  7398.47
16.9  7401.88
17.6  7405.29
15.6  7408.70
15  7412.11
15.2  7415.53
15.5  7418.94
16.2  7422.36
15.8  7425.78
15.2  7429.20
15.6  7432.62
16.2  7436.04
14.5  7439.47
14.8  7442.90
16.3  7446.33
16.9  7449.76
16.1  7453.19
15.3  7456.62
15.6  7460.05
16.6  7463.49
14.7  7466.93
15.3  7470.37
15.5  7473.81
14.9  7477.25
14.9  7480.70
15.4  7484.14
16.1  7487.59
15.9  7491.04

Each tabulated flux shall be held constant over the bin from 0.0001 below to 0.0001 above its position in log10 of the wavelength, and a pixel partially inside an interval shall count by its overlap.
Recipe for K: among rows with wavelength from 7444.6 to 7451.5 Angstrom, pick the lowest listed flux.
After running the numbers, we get 16.3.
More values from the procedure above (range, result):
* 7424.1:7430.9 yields 15.2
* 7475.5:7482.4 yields 14.9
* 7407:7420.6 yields 15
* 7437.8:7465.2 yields 14.5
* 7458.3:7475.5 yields 14.7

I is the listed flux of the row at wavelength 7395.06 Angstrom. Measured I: 15.7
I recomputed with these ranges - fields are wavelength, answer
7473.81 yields 15.5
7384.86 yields 16.5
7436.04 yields 16.2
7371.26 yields 13.5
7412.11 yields 15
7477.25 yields 14.9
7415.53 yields 15.2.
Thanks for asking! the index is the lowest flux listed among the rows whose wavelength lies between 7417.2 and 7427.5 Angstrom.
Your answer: 15.5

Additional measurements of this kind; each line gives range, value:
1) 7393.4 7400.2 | 15.7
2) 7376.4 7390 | 15.8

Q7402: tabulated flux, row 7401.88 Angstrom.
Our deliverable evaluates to 16.9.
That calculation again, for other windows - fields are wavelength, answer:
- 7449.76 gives 16.9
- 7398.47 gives 17.2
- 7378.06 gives 15.8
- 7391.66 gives 15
